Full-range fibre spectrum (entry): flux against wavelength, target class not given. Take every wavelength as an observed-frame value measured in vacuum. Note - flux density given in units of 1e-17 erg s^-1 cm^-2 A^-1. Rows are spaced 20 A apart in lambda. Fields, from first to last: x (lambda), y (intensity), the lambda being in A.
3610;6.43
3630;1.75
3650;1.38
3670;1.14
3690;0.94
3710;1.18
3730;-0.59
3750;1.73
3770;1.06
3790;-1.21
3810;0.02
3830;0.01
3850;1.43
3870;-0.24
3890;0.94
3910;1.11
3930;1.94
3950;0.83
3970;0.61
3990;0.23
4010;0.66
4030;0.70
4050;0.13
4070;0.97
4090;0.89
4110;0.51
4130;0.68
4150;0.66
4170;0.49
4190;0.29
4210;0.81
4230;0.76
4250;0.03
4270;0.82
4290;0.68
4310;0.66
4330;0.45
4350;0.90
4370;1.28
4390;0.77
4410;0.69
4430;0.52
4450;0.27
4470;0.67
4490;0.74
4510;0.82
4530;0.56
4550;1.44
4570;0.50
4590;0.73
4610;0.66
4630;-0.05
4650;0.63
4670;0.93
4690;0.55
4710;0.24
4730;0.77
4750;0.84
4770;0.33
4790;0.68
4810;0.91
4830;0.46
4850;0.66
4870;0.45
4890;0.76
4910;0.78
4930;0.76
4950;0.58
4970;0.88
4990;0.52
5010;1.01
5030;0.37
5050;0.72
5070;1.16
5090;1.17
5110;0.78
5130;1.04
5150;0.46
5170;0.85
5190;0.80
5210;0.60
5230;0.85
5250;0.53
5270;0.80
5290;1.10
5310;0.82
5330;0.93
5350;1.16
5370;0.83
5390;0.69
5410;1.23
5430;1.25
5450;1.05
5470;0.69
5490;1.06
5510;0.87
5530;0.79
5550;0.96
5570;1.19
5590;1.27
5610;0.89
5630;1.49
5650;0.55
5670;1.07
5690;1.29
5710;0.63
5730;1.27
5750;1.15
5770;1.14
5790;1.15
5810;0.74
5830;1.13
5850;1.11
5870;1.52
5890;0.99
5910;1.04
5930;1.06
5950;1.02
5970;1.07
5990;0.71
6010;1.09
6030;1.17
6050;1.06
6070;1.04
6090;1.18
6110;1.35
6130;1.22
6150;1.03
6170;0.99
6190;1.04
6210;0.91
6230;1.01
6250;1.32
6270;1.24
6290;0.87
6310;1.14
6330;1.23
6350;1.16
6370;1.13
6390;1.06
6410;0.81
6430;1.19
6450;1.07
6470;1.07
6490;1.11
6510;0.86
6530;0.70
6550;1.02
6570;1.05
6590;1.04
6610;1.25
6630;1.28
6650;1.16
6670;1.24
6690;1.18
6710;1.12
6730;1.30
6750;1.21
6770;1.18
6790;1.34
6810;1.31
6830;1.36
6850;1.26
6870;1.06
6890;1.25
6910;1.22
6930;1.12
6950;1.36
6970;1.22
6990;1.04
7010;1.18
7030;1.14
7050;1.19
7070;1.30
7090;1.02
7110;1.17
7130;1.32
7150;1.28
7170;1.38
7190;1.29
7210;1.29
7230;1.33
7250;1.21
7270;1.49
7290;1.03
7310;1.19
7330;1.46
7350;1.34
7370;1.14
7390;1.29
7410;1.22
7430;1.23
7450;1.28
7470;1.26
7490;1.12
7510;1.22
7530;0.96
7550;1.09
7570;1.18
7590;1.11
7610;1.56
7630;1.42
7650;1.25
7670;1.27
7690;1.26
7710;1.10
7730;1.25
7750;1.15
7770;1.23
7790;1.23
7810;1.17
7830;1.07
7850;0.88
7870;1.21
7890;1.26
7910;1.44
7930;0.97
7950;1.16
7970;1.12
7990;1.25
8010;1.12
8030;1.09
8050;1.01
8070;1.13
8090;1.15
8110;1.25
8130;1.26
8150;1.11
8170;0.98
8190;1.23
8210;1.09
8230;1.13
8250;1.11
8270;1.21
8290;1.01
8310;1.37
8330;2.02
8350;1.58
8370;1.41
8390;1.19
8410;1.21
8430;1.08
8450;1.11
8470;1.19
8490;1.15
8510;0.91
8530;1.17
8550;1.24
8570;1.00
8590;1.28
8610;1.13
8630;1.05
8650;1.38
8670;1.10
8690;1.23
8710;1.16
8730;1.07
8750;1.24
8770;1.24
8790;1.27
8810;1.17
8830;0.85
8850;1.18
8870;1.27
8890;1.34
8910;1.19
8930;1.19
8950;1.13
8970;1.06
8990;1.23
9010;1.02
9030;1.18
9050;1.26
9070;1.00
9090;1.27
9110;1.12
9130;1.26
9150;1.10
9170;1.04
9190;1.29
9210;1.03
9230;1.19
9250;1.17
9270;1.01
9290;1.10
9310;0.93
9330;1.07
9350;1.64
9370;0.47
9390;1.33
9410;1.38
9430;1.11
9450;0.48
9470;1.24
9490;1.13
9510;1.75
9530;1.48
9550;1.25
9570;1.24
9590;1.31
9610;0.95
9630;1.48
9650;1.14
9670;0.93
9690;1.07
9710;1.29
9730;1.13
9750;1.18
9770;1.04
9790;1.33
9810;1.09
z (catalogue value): 0.27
